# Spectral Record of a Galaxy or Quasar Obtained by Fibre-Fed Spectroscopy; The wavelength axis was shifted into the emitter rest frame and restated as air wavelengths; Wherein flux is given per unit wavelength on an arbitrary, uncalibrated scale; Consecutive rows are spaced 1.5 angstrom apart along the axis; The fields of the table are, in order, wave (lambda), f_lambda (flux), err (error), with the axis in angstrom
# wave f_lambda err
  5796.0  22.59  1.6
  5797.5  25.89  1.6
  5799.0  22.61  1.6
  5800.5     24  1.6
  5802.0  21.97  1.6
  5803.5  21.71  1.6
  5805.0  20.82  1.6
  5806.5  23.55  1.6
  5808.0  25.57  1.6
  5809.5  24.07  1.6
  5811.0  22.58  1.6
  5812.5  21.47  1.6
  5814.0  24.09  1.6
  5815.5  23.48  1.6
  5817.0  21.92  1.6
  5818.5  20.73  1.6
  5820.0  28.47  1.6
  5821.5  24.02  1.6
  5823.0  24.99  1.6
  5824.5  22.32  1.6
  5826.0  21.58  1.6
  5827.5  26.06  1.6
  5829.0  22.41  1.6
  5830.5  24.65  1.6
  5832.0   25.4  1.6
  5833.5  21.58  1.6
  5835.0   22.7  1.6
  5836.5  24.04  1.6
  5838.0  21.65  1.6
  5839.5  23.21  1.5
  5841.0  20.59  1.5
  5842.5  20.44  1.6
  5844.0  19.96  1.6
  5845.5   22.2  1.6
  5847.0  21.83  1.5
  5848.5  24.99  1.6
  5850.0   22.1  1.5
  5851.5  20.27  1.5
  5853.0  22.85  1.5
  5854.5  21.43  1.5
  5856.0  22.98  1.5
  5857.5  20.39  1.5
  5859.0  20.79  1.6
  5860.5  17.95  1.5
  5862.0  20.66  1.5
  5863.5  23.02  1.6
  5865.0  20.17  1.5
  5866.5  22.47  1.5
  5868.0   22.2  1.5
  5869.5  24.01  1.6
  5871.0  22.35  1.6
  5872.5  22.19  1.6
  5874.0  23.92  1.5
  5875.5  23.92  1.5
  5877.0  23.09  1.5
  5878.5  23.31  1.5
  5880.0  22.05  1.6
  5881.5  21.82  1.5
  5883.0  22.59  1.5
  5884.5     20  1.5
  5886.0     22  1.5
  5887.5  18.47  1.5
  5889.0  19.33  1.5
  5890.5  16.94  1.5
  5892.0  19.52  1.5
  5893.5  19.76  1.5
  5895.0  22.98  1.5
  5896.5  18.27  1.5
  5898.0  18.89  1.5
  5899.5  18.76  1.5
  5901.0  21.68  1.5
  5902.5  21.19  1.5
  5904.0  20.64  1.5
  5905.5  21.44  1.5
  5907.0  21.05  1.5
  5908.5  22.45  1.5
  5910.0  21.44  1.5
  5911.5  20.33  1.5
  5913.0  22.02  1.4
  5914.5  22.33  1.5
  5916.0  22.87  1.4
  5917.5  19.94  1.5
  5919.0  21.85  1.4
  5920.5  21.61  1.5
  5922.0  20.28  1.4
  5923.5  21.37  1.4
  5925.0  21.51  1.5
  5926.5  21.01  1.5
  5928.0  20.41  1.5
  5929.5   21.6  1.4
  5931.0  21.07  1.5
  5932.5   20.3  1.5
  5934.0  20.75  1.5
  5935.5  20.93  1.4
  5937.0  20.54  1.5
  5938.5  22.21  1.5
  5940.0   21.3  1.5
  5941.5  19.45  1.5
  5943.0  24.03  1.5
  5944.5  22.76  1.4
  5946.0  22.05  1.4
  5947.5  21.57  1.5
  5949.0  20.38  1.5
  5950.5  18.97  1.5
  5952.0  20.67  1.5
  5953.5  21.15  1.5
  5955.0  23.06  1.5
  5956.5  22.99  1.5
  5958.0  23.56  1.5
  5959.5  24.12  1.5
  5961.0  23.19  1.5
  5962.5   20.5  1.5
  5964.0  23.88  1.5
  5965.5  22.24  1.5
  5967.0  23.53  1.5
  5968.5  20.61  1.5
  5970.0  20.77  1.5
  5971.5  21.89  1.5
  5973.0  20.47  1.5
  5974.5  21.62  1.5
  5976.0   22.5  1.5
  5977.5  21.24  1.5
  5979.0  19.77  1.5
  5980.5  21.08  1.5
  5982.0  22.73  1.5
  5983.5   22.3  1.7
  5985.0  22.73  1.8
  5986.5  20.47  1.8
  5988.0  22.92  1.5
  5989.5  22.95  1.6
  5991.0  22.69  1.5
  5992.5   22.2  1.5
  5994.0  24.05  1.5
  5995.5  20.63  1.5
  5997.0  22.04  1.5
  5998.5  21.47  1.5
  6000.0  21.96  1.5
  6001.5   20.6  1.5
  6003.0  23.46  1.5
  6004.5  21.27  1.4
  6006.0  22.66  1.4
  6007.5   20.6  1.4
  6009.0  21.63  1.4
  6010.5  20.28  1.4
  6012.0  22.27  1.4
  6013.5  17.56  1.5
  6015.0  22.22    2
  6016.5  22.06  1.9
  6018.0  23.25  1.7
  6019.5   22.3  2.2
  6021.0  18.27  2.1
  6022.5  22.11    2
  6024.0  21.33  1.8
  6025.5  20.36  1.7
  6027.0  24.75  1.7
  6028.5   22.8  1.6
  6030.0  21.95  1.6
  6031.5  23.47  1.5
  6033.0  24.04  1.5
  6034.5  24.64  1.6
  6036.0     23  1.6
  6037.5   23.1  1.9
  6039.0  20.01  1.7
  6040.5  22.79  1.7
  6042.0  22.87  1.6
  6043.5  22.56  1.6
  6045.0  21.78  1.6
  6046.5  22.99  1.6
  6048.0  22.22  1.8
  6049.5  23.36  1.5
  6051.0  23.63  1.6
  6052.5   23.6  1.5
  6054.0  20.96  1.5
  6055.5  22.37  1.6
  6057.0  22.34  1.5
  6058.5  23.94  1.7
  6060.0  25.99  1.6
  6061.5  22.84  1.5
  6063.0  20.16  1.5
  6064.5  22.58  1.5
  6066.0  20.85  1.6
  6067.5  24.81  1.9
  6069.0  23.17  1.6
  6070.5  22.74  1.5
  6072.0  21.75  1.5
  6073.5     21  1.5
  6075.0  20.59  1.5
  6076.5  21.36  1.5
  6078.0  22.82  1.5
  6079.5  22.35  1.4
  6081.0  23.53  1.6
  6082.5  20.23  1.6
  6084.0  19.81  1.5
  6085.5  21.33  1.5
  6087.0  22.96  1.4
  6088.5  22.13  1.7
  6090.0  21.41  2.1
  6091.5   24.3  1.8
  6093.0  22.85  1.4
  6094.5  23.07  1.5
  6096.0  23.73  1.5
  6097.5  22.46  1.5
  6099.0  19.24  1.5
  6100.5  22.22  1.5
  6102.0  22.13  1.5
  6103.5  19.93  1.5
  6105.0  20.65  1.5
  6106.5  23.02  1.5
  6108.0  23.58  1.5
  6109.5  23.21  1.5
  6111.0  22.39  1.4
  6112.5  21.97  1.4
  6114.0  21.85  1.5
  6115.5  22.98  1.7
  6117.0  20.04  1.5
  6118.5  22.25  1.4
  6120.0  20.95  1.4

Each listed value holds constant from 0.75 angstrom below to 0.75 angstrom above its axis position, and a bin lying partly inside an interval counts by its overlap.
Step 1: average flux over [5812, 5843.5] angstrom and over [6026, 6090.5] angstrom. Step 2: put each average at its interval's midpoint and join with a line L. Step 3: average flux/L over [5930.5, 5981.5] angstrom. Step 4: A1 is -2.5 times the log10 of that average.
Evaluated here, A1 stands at 0.06 mag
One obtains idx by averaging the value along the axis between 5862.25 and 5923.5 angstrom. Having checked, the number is 21.3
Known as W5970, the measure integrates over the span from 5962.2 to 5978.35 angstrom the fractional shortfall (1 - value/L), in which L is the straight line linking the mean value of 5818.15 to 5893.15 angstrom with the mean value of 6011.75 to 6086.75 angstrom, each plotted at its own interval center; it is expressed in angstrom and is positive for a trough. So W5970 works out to 0.3 angstrom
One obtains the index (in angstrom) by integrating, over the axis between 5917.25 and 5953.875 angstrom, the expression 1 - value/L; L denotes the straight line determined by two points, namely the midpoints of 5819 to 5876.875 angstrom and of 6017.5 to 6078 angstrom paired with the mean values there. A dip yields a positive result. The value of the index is 2.3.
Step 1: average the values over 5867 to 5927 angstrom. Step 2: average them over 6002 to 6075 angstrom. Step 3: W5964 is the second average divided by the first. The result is 1.0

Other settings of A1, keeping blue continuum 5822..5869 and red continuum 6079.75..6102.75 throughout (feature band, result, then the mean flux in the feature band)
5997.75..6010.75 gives 0.027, 21.6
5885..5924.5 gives 0.077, 20.7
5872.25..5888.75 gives 0.008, 22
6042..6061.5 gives -0.041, 23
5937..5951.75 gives 0.041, 21.3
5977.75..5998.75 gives 0.007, 22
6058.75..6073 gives -0.032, 22.8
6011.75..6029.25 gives 0.027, 21.6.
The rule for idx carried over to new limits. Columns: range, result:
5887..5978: 21.2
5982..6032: 21.9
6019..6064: 22.6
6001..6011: 21.6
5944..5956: 21.3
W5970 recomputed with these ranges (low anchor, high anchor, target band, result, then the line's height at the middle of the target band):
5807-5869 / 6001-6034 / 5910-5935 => 1.12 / 22.2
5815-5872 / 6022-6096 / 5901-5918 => 0.75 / 22.5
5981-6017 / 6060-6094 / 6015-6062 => -1.35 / 22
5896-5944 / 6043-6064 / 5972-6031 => 0.97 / 22.1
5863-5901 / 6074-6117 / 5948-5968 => -0.55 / 21.5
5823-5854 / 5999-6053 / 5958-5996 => 0.31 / 22.3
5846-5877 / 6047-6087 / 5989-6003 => 0.07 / 22.2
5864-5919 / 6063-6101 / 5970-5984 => 0.13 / 21.7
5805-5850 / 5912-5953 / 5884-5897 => 1.33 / 22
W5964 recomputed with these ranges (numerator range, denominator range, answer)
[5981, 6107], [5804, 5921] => 1.01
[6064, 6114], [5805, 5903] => 1.00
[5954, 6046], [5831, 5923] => 1.03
